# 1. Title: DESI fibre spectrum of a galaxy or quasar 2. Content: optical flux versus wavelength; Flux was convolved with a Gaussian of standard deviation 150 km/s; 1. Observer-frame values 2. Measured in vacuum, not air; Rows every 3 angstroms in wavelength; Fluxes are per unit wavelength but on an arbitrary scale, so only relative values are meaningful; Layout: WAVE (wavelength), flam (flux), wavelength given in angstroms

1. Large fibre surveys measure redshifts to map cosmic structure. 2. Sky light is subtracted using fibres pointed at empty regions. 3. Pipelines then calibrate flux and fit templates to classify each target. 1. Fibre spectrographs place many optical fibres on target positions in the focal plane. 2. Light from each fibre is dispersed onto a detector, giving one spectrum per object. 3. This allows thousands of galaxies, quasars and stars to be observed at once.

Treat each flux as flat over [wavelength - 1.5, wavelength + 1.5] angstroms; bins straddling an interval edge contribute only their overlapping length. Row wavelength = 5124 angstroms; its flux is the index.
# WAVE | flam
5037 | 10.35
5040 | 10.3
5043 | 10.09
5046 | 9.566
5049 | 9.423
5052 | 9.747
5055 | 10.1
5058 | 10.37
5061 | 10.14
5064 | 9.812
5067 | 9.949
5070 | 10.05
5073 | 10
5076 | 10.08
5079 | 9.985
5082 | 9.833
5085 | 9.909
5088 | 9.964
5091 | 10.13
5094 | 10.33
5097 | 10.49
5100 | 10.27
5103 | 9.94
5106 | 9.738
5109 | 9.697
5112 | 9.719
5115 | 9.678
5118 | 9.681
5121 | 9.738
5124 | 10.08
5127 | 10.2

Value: 10.08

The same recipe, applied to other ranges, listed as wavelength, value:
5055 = 10.1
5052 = 9.747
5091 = 10.13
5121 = 9.738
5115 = 9.678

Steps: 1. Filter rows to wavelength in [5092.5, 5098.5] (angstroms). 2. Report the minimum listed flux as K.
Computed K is 10.33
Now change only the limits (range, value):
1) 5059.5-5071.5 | 9.812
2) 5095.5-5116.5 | 9.678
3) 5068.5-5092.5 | 9.833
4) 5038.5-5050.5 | 9.423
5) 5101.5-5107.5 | 9.738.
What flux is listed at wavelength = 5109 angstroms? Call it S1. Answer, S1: 9.697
